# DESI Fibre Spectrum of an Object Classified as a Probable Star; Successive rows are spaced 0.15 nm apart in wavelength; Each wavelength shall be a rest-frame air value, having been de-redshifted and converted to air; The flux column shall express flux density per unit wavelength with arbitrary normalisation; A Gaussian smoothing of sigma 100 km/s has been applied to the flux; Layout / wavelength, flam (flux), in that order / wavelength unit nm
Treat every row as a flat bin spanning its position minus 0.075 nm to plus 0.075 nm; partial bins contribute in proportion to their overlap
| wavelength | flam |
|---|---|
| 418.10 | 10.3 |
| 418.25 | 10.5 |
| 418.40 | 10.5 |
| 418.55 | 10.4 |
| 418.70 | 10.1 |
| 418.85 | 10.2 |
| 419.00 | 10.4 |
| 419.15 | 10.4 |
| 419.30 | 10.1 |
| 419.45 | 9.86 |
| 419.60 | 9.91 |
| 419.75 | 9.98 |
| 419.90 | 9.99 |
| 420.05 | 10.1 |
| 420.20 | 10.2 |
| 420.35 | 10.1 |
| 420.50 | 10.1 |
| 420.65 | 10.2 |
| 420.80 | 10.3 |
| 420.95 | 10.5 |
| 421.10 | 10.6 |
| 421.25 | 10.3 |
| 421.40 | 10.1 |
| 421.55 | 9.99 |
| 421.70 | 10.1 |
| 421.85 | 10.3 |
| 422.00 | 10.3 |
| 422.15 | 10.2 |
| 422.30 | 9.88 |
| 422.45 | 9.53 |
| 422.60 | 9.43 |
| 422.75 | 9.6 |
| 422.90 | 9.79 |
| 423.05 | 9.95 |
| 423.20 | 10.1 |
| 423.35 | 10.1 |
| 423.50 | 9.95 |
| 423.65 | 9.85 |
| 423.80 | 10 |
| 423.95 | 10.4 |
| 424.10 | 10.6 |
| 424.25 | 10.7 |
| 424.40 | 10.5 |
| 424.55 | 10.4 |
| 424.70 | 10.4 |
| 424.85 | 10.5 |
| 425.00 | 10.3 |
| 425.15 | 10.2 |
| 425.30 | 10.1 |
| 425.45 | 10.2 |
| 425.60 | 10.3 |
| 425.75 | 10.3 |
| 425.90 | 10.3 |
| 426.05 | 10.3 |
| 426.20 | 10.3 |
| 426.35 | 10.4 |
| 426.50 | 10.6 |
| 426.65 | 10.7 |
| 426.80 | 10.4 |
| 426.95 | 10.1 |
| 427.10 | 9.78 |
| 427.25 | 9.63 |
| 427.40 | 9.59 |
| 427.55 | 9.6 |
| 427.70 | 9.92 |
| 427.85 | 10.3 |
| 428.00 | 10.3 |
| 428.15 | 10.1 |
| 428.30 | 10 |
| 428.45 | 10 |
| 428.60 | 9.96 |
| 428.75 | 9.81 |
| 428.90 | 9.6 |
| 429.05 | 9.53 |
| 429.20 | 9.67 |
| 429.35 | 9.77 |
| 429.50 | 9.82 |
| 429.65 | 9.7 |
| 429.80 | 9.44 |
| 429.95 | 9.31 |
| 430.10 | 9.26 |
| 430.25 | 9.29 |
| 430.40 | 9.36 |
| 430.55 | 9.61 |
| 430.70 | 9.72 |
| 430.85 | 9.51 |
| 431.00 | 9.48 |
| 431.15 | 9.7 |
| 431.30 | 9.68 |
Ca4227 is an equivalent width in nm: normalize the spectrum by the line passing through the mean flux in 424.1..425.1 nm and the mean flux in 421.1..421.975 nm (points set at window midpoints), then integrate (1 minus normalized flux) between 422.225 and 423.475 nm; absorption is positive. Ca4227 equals 0.062 nm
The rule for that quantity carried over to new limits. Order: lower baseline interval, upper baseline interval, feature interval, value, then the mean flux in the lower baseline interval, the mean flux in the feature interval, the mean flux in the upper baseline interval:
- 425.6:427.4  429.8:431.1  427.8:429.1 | -0.01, 10.2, 9.96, 9.45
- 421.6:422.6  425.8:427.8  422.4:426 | -0.03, 10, 10.2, 10.1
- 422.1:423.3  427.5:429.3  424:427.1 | -0.16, 9.81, 10.4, 9.9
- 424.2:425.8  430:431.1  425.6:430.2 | -0.03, 10.3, 9.95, 9.46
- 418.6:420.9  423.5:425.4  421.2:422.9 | 0.04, 10.1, 9.96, 10.3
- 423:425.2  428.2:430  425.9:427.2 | -0.04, 10.3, 10.3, 9.73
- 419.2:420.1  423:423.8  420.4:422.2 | -0.05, 10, 10.2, 9.99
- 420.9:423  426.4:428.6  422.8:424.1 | 0.00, 10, 10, 10.1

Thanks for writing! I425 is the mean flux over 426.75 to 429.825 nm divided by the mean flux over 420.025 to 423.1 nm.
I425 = 1.0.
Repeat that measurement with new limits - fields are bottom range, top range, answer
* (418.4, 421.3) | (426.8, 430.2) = 0.96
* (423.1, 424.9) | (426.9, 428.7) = 0.97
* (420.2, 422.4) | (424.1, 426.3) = 1.01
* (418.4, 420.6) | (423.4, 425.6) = 1.01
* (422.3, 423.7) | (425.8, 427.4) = 1.04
